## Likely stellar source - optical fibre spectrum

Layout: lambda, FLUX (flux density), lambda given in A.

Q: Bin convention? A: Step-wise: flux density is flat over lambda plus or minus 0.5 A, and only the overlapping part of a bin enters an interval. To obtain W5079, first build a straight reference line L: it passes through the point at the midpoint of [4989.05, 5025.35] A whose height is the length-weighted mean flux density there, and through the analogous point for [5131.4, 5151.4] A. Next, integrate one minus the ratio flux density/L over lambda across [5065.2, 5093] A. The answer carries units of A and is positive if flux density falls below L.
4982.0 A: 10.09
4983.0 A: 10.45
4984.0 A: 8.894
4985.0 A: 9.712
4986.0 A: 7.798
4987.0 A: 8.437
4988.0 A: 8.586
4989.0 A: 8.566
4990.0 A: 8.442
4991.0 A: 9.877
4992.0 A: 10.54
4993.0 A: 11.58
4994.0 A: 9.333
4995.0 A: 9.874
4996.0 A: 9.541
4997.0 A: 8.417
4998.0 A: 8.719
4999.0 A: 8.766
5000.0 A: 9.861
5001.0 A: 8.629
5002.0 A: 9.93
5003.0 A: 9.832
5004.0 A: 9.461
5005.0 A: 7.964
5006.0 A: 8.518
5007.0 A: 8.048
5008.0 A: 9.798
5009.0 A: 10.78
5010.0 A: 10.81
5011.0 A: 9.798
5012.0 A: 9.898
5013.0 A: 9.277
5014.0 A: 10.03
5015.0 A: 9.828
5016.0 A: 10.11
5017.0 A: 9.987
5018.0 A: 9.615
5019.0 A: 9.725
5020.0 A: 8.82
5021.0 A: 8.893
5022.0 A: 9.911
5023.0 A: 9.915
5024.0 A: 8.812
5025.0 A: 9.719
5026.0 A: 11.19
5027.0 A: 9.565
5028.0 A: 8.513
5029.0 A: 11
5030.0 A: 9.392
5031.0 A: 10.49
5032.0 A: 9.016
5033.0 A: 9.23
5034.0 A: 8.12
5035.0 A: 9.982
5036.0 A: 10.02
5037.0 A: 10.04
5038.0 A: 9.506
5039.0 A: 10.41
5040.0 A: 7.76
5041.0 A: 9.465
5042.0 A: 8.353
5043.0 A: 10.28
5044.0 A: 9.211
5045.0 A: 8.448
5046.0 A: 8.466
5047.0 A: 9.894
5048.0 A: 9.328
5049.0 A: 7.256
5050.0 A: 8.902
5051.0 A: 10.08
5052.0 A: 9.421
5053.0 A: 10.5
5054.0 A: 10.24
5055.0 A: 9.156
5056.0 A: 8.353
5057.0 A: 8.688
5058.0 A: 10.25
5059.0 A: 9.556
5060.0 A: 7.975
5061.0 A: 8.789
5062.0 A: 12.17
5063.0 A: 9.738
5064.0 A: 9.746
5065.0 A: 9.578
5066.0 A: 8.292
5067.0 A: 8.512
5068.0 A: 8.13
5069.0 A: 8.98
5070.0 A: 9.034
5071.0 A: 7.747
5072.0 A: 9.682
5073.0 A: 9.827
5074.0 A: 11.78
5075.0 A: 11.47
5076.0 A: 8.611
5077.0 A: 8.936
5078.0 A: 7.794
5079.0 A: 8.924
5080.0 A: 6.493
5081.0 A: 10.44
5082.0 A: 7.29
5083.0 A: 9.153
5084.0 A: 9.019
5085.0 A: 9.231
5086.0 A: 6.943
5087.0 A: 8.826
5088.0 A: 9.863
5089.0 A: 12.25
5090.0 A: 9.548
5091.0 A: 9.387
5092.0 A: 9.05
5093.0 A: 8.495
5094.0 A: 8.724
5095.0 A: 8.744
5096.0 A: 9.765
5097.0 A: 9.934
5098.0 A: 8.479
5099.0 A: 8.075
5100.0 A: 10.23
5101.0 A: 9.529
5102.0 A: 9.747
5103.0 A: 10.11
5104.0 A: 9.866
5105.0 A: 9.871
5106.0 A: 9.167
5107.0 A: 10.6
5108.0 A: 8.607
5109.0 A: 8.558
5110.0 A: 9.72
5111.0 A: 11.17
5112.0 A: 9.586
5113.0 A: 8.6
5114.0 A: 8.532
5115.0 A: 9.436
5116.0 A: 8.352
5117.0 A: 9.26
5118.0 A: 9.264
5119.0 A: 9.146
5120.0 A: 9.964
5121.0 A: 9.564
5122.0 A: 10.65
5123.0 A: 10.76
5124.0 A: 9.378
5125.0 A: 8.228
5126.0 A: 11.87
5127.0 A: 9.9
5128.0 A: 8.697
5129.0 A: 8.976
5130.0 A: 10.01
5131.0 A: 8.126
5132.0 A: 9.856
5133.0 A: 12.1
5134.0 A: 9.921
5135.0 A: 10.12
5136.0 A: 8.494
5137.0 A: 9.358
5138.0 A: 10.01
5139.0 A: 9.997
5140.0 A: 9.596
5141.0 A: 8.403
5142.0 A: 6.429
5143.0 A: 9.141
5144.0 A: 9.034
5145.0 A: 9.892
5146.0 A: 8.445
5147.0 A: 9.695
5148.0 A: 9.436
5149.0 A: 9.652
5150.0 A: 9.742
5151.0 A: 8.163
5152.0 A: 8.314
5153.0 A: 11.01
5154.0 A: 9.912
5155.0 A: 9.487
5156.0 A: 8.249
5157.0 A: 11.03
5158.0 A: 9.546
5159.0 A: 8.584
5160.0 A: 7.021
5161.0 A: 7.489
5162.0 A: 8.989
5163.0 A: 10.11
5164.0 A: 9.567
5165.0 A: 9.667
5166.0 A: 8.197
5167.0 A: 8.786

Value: 1.1 A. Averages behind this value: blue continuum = 9.52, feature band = 9.08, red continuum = 9.37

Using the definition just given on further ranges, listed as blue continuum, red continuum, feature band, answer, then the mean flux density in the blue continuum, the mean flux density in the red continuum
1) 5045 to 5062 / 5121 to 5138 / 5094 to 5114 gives 0.3 A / 9.24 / 9.78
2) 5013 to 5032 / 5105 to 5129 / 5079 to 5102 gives 1.2 A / 9.72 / 9.52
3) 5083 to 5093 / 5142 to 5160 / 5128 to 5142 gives -0.3 A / 9.29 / 9.23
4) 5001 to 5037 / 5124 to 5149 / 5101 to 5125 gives -0.2 A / 9.59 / 9.41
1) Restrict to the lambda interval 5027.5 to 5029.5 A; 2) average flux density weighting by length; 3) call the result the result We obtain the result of 9.76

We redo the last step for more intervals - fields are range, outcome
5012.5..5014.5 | 9.65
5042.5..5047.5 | 9.26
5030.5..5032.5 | 9.75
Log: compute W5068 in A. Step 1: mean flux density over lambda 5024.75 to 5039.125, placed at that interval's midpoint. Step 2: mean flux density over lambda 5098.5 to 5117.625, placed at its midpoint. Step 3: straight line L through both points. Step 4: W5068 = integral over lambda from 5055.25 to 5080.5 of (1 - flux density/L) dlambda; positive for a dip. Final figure 1.1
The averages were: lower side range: 9.73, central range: 9.16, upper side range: 9.42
